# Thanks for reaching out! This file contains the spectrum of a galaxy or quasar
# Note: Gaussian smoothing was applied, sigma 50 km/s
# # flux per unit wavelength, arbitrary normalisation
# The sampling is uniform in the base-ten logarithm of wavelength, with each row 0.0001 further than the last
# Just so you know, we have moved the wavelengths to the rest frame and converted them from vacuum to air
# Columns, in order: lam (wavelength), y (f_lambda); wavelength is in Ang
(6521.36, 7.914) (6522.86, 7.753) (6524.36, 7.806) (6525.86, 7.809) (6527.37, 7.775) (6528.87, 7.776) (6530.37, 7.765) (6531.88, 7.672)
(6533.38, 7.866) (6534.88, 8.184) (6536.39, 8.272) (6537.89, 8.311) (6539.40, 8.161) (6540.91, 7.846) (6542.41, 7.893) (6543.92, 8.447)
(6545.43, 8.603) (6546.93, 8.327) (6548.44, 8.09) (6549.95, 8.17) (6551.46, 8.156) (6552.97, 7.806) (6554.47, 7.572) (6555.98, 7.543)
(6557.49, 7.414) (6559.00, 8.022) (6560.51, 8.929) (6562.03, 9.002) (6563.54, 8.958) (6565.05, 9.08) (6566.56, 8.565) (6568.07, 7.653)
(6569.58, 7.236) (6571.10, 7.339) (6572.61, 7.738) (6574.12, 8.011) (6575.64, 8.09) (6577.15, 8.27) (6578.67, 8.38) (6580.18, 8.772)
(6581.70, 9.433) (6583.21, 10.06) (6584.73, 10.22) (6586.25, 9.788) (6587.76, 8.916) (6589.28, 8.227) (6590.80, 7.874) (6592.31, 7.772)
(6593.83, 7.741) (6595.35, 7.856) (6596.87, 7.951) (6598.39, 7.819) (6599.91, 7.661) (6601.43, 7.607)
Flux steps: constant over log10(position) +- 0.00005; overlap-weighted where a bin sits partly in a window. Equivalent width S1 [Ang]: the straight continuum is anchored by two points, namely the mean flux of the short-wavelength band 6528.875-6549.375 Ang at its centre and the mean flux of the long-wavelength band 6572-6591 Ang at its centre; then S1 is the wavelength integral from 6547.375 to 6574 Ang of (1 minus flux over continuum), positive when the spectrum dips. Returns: 1.2 Ang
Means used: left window 8.1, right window 8.78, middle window 8.08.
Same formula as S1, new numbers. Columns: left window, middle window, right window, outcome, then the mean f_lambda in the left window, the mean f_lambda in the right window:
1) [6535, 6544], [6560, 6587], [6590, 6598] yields -2.35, 8.13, 7.84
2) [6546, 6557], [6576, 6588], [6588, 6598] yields -1.89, 7.96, 7.95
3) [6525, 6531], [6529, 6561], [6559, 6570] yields 0.29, 7.78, 8.5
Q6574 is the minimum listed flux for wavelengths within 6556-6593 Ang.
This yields 7.236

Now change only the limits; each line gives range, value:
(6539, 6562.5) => 7.414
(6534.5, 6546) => 7.846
